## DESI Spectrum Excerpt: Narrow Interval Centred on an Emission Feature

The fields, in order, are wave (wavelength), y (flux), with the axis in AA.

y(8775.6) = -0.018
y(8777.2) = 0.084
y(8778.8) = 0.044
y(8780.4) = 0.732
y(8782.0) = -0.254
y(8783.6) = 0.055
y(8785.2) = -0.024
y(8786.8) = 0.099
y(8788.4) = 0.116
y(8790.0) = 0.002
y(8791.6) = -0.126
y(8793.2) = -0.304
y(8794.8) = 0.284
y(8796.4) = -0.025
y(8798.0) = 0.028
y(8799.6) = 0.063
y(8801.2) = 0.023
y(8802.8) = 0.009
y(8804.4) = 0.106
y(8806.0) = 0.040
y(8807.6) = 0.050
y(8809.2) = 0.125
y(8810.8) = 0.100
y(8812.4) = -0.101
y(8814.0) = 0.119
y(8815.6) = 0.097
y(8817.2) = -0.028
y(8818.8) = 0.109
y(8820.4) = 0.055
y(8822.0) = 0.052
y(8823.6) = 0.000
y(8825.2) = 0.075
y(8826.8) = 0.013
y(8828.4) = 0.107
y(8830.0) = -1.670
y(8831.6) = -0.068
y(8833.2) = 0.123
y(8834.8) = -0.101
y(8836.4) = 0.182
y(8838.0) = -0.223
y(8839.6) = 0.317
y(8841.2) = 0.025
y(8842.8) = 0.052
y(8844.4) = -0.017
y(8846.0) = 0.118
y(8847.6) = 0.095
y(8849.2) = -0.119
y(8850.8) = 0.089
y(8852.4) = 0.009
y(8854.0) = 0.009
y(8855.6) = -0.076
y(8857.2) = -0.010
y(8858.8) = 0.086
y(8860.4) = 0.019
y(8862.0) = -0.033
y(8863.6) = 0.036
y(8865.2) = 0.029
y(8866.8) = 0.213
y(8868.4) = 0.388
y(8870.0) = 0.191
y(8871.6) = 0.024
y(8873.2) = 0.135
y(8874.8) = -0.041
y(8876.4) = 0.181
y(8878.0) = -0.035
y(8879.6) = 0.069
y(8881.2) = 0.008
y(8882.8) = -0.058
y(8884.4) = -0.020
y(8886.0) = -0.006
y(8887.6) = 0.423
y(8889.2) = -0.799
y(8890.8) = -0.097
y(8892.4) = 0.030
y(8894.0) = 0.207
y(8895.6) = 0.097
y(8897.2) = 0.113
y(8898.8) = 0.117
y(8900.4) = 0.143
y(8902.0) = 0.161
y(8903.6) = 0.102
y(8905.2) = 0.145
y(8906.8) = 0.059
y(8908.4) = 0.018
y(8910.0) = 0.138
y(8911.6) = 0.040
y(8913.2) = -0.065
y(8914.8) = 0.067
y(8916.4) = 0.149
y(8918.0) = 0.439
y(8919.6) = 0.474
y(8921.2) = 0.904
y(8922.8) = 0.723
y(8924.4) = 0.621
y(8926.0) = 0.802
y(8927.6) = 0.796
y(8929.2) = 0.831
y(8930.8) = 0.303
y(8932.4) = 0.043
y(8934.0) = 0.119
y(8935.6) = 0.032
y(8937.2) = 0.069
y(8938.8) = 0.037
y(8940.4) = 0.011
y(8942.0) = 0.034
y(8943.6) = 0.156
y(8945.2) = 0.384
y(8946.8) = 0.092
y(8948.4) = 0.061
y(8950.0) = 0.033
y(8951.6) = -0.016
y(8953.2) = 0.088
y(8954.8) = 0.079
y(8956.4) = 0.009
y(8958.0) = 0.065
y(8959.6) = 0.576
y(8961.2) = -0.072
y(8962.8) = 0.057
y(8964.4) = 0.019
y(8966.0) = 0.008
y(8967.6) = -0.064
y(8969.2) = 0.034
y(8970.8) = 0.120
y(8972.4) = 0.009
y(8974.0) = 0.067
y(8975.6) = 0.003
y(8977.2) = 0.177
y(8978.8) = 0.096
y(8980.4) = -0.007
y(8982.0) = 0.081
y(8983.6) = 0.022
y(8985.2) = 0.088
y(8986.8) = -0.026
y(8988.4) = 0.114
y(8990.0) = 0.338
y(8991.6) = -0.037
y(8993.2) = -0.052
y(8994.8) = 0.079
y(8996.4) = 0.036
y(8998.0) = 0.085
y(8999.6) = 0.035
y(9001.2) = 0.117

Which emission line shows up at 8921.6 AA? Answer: [O II] 3727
